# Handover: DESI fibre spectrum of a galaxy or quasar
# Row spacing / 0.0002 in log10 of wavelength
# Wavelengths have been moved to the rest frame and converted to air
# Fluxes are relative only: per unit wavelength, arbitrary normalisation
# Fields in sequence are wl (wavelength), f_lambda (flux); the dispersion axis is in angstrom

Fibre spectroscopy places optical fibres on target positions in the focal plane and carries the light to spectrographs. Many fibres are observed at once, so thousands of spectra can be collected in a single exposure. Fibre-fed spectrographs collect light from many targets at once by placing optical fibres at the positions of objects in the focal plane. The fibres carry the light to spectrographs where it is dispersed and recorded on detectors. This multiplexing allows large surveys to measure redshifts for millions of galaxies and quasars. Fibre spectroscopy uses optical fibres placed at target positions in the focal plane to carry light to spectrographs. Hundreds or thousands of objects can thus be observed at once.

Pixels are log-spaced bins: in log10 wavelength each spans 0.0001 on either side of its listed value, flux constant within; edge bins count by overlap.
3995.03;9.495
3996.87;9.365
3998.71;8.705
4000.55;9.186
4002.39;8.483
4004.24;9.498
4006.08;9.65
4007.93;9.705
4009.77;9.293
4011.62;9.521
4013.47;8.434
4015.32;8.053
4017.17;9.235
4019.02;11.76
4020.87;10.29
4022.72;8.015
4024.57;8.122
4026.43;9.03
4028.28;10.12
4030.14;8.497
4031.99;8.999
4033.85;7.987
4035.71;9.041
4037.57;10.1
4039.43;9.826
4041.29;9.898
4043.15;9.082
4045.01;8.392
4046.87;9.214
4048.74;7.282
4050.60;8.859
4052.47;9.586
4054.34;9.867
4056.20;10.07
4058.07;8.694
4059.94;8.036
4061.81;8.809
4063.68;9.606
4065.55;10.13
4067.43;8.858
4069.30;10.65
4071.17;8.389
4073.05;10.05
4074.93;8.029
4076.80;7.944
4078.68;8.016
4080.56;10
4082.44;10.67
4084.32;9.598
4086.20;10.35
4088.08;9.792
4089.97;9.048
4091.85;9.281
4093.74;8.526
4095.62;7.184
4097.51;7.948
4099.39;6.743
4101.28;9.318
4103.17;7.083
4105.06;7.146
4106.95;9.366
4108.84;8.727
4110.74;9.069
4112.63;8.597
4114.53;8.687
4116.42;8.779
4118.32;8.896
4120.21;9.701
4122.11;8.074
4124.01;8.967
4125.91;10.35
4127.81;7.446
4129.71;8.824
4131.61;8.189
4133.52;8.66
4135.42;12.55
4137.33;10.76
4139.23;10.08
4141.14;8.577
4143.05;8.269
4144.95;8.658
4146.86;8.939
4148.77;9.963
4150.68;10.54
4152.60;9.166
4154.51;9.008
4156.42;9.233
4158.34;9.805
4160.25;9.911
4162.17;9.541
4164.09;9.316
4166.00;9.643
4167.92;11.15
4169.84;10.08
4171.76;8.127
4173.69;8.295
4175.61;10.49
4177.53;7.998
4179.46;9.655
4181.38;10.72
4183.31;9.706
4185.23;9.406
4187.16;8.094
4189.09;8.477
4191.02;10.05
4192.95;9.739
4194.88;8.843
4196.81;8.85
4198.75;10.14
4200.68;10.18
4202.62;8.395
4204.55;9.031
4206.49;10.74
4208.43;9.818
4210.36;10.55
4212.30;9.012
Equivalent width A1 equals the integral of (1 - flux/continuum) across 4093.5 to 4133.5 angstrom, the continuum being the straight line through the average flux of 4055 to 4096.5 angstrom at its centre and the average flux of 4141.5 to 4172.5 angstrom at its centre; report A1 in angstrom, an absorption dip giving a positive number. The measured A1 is 3.6 angstrom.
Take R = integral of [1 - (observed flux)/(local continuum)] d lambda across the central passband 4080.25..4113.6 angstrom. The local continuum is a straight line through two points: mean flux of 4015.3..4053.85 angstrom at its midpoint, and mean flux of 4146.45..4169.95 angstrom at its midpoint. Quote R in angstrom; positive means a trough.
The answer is 2.31 angstrom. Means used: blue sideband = 9.15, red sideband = 9.72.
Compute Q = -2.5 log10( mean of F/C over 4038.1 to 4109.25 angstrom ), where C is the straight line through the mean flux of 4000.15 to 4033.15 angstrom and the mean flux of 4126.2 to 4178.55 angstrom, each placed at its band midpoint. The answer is 0.04 mag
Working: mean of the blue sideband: 9.21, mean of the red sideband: 9.39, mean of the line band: 8.96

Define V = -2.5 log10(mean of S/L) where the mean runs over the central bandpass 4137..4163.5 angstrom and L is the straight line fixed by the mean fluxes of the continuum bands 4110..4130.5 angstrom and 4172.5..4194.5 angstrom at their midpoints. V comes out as -0.04 mag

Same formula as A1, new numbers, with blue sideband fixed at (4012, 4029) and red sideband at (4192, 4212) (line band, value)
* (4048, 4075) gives 0.4 angstrom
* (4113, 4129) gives 1.0 angstrom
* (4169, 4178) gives 0.5 angstrom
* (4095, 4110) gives 2.3 angstrom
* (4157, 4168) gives -0.3 angstrom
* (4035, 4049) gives 0.1 angstrom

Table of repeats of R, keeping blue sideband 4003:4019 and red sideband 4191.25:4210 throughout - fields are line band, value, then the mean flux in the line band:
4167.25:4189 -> 0.41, 9.37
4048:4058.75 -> 0.30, 9.1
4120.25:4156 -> 0.76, 9.29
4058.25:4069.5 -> 0.19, 9.22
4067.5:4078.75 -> 0.58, 8.91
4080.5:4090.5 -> -0.56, 9.93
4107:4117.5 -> 0.70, 8.82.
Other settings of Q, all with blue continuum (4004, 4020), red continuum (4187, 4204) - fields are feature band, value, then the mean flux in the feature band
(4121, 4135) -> 0.06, 8.8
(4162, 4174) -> -0.03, 9.5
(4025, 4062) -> 0.04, 9.06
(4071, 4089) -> 0.01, 9.32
